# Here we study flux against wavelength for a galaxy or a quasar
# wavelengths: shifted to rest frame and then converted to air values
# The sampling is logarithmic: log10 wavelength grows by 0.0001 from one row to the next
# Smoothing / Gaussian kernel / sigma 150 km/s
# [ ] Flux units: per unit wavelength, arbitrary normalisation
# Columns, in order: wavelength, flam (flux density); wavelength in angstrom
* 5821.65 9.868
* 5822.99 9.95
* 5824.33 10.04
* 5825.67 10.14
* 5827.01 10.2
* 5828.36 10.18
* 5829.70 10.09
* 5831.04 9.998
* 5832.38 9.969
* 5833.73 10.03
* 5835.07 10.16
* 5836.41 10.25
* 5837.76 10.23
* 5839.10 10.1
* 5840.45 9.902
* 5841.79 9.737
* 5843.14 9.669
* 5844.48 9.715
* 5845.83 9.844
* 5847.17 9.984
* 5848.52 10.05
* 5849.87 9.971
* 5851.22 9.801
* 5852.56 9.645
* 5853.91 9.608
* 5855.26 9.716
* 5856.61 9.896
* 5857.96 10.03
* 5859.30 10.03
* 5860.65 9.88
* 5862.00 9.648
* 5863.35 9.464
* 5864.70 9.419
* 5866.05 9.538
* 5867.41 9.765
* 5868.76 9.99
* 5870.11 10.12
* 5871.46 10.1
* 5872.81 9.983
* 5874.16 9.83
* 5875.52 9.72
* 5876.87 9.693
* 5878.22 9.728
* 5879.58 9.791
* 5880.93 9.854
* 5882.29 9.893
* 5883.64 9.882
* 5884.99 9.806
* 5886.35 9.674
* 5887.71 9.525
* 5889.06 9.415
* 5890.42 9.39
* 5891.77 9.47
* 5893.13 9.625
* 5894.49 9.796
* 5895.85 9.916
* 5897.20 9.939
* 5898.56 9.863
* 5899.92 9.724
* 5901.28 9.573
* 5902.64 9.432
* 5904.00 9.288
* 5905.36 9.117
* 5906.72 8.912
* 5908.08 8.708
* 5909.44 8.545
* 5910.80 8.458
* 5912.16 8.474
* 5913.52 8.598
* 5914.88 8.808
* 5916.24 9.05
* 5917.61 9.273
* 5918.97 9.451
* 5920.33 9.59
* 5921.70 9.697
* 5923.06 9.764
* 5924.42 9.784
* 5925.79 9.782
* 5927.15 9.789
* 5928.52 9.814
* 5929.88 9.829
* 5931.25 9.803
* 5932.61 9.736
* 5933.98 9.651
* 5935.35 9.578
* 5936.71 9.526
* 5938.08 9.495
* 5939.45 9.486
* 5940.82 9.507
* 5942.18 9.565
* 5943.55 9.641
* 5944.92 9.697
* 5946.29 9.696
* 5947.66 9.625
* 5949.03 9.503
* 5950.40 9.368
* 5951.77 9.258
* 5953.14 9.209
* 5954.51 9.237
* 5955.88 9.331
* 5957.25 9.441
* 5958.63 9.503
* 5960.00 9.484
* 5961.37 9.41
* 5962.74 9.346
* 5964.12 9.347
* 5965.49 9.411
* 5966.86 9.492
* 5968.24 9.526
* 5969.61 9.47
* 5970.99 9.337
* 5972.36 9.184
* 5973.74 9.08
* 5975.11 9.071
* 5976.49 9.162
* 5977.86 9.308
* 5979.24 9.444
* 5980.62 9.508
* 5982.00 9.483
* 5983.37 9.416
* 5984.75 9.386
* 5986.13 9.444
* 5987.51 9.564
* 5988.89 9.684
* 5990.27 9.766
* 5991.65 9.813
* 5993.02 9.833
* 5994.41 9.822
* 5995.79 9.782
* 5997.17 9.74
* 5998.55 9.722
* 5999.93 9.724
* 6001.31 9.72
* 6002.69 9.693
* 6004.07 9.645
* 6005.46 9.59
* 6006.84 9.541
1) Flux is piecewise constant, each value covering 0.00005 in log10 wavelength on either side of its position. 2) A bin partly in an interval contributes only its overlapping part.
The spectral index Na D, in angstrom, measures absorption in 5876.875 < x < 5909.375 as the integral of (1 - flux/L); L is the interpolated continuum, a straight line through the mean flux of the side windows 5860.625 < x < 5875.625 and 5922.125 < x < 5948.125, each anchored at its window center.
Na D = 0.6 angstrom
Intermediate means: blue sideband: 9.78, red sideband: 9.67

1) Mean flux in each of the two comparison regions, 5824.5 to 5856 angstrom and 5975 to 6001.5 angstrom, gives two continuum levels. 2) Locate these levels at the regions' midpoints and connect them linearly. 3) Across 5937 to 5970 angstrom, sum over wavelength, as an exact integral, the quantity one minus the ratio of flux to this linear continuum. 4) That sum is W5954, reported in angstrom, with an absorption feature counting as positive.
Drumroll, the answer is 0.7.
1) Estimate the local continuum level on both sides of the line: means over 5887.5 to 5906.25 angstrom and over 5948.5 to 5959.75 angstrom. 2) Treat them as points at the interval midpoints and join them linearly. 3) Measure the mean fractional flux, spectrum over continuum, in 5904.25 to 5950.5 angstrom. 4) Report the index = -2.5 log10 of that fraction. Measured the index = 0.007 mag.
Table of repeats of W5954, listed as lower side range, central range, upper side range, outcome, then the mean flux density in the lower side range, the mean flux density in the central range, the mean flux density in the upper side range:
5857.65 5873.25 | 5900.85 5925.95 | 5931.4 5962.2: 1.25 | 9.83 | 9.16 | 9.5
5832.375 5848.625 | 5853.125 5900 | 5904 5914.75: -2.24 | 9.97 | 9.76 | 8.74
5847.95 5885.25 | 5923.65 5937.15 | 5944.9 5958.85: -0.30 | 9.82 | 9.74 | 9.42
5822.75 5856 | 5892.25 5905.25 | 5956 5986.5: 0.05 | 9.96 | 9.65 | 9.37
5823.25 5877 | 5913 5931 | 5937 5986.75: 0.17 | 9.91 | 9.49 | 9.41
